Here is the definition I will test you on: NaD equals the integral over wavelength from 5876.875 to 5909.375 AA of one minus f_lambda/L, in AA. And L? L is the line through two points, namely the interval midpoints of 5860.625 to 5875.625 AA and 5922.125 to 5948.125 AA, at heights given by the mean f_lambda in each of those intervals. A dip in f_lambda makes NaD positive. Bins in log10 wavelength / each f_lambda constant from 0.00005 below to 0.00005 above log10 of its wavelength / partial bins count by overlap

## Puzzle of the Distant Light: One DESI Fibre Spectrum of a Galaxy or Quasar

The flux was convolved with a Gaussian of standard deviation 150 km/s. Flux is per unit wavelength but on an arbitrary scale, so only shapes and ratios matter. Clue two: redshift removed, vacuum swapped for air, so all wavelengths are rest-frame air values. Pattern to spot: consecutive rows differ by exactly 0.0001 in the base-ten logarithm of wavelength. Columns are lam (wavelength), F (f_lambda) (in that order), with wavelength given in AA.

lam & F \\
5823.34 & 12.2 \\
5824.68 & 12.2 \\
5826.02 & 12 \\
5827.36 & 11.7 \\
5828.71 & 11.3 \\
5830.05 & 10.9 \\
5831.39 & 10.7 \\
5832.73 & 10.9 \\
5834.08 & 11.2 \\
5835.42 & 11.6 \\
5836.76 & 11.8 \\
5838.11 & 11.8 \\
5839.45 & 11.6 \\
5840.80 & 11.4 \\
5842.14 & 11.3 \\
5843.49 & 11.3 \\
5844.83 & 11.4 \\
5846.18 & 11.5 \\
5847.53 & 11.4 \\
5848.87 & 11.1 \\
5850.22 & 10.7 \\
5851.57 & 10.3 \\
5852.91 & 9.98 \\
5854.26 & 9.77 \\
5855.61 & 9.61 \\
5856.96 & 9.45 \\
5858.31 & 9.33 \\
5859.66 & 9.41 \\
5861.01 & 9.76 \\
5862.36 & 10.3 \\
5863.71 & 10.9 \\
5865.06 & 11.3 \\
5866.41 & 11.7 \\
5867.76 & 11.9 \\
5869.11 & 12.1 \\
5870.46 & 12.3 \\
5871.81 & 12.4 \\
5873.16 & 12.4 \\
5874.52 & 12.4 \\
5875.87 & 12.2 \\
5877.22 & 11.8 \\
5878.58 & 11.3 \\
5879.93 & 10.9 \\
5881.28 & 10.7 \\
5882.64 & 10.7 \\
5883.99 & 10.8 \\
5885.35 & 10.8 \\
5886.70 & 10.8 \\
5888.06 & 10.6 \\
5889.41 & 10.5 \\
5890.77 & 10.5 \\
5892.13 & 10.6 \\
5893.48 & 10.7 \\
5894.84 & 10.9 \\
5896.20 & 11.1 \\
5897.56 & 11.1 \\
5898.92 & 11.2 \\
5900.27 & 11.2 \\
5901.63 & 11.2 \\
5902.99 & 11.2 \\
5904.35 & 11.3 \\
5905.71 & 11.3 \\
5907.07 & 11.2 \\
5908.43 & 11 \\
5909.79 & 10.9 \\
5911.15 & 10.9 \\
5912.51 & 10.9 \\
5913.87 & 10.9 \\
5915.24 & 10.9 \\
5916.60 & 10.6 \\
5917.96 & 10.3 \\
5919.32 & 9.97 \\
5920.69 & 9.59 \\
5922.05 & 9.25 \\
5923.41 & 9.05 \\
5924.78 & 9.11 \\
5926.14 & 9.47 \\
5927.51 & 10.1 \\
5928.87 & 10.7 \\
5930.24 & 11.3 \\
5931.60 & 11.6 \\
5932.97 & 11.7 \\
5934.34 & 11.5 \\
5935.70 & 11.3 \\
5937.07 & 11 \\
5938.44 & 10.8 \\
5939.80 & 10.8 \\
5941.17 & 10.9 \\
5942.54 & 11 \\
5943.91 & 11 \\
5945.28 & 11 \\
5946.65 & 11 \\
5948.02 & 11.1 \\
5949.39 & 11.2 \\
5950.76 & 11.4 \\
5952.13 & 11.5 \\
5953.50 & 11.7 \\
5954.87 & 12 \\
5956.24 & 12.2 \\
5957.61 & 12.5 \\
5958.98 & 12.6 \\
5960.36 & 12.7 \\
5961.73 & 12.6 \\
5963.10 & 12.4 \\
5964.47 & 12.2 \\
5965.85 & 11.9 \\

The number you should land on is 0.9 AA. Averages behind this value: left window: 11.6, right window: 10.7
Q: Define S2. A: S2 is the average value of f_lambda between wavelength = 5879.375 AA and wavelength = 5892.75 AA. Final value 10.7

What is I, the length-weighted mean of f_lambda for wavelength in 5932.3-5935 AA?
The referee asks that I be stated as 11.6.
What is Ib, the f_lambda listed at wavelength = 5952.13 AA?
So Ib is 11.5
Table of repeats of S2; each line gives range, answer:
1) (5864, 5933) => 11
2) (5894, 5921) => 10.9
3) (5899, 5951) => 10.8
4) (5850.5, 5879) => 11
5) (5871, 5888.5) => 11.4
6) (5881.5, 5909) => 10.9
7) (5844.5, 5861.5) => 10.3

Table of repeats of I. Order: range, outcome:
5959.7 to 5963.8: 12.6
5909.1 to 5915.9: 10.9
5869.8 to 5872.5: 12.4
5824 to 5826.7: 12.1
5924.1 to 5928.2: 9.57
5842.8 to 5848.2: 11.4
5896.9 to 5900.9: 11.2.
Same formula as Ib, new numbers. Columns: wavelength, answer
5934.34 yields 11.5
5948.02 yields 11.1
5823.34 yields 12.2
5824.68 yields 12.2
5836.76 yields 11.8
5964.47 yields 12.2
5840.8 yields 11.4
